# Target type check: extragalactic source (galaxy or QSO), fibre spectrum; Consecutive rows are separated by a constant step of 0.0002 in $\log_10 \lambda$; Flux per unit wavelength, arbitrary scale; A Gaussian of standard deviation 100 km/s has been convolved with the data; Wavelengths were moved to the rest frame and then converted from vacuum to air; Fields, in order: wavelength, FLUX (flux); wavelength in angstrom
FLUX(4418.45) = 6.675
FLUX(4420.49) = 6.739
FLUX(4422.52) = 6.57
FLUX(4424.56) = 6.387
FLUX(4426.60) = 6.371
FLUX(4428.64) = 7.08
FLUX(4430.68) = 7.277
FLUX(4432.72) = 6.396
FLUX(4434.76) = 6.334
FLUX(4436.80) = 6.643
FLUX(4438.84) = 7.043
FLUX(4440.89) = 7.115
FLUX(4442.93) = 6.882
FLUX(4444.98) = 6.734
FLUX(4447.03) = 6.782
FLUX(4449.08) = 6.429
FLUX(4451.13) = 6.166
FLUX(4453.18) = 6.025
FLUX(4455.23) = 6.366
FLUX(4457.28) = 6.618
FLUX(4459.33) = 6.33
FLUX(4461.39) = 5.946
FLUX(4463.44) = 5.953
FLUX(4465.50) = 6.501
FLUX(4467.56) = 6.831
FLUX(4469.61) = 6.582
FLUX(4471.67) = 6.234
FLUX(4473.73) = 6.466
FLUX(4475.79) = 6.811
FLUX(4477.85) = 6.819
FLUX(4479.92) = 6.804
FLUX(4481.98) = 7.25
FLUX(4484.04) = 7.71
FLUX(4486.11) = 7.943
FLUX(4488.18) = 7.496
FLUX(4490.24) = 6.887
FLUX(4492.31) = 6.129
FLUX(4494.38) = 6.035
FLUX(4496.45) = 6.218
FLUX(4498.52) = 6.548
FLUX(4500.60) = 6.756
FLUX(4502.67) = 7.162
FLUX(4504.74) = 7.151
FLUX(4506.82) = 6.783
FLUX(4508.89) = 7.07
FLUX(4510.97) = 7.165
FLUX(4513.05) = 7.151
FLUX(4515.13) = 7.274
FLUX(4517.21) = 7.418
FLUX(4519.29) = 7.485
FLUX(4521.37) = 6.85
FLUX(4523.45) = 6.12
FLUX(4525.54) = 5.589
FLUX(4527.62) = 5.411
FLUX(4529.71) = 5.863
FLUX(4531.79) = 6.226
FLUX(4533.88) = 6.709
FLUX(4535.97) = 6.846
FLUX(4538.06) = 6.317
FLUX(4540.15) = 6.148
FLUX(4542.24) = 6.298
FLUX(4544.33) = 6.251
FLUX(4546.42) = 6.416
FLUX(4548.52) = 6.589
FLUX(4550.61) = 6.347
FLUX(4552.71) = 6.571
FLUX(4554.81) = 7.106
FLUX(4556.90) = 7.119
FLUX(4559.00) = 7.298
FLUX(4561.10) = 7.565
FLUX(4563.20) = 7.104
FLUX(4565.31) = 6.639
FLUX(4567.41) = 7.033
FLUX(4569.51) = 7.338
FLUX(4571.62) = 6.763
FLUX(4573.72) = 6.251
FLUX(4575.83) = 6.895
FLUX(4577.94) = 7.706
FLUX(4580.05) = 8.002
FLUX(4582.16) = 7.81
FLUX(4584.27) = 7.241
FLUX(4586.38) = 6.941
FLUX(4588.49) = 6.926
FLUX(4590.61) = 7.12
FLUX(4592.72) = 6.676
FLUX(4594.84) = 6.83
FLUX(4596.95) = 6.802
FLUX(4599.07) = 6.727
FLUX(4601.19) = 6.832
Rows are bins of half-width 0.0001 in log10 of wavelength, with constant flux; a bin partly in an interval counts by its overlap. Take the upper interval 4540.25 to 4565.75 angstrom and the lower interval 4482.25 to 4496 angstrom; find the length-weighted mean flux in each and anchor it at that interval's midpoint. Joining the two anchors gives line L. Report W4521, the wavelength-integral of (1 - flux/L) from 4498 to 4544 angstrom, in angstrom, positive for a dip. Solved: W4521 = 1.6 angstrom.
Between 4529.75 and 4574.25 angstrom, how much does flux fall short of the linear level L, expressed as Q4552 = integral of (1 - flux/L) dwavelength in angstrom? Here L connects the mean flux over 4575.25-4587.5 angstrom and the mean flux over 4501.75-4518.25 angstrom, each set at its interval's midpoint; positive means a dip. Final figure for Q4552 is 3.8 angstrom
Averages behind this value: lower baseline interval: 7.15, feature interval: 6.7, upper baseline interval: 7.45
